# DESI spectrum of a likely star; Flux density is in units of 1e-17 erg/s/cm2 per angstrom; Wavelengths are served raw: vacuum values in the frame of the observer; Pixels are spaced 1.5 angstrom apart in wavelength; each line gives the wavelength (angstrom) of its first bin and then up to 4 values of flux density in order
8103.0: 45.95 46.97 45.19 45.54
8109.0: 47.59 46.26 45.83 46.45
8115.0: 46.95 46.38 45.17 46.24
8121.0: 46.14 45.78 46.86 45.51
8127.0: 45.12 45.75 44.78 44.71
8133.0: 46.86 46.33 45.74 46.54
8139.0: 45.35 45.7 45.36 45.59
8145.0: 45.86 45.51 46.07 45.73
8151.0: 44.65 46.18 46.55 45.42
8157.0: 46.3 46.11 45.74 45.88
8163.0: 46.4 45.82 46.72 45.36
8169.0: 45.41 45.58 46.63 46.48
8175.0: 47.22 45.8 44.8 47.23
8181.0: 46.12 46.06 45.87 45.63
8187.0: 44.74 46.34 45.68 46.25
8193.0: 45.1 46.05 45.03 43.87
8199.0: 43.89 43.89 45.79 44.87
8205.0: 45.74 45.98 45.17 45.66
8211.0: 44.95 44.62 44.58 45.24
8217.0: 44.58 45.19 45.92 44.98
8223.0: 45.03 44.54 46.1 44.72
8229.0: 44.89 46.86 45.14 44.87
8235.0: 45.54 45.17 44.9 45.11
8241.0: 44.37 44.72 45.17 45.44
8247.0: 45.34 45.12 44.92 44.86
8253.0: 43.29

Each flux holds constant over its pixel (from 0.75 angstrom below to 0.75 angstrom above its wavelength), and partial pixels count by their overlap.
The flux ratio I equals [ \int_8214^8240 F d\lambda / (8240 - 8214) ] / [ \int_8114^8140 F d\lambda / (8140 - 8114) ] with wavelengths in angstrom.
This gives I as 0.98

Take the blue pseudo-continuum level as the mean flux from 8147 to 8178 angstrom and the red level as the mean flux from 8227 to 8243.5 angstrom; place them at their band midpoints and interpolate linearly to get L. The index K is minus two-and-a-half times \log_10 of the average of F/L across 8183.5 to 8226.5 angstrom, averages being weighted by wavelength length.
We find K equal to 0.01 mag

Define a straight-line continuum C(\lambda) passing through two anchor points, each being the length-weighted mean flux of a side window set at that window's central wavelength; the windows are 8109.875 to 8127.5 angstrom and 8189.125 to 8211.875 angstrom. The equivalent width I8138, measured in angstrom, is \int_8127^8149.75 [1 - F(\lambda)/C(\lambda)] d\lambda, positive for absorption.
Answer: 0.1 angstrom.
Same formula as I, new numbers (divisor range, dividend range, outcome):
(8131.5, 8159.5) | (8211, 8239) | 0.98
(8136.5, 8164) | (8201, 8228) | 0.99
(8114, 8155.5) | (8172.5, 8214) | 0.99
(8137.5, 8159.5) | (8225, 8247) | 0.99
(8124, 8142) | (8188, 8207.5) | 0.99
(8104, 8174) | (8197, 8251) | 0.98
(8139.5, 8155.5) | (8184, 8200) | 0.99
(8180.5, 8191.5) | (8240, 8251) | 0.98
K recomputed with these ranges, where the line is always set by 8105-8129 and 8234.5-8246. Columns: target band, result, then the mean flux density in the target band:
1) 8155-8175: -0.009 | 46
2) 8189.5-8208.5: 0.005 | 45.2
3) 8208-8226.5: 0.003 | 45.1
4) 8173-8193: -0.011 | 46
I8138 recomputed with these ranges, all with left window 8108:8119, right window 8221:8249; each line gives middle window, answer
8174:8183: -0.1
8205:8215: 0.0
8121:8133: 0.2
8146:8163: 0.0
